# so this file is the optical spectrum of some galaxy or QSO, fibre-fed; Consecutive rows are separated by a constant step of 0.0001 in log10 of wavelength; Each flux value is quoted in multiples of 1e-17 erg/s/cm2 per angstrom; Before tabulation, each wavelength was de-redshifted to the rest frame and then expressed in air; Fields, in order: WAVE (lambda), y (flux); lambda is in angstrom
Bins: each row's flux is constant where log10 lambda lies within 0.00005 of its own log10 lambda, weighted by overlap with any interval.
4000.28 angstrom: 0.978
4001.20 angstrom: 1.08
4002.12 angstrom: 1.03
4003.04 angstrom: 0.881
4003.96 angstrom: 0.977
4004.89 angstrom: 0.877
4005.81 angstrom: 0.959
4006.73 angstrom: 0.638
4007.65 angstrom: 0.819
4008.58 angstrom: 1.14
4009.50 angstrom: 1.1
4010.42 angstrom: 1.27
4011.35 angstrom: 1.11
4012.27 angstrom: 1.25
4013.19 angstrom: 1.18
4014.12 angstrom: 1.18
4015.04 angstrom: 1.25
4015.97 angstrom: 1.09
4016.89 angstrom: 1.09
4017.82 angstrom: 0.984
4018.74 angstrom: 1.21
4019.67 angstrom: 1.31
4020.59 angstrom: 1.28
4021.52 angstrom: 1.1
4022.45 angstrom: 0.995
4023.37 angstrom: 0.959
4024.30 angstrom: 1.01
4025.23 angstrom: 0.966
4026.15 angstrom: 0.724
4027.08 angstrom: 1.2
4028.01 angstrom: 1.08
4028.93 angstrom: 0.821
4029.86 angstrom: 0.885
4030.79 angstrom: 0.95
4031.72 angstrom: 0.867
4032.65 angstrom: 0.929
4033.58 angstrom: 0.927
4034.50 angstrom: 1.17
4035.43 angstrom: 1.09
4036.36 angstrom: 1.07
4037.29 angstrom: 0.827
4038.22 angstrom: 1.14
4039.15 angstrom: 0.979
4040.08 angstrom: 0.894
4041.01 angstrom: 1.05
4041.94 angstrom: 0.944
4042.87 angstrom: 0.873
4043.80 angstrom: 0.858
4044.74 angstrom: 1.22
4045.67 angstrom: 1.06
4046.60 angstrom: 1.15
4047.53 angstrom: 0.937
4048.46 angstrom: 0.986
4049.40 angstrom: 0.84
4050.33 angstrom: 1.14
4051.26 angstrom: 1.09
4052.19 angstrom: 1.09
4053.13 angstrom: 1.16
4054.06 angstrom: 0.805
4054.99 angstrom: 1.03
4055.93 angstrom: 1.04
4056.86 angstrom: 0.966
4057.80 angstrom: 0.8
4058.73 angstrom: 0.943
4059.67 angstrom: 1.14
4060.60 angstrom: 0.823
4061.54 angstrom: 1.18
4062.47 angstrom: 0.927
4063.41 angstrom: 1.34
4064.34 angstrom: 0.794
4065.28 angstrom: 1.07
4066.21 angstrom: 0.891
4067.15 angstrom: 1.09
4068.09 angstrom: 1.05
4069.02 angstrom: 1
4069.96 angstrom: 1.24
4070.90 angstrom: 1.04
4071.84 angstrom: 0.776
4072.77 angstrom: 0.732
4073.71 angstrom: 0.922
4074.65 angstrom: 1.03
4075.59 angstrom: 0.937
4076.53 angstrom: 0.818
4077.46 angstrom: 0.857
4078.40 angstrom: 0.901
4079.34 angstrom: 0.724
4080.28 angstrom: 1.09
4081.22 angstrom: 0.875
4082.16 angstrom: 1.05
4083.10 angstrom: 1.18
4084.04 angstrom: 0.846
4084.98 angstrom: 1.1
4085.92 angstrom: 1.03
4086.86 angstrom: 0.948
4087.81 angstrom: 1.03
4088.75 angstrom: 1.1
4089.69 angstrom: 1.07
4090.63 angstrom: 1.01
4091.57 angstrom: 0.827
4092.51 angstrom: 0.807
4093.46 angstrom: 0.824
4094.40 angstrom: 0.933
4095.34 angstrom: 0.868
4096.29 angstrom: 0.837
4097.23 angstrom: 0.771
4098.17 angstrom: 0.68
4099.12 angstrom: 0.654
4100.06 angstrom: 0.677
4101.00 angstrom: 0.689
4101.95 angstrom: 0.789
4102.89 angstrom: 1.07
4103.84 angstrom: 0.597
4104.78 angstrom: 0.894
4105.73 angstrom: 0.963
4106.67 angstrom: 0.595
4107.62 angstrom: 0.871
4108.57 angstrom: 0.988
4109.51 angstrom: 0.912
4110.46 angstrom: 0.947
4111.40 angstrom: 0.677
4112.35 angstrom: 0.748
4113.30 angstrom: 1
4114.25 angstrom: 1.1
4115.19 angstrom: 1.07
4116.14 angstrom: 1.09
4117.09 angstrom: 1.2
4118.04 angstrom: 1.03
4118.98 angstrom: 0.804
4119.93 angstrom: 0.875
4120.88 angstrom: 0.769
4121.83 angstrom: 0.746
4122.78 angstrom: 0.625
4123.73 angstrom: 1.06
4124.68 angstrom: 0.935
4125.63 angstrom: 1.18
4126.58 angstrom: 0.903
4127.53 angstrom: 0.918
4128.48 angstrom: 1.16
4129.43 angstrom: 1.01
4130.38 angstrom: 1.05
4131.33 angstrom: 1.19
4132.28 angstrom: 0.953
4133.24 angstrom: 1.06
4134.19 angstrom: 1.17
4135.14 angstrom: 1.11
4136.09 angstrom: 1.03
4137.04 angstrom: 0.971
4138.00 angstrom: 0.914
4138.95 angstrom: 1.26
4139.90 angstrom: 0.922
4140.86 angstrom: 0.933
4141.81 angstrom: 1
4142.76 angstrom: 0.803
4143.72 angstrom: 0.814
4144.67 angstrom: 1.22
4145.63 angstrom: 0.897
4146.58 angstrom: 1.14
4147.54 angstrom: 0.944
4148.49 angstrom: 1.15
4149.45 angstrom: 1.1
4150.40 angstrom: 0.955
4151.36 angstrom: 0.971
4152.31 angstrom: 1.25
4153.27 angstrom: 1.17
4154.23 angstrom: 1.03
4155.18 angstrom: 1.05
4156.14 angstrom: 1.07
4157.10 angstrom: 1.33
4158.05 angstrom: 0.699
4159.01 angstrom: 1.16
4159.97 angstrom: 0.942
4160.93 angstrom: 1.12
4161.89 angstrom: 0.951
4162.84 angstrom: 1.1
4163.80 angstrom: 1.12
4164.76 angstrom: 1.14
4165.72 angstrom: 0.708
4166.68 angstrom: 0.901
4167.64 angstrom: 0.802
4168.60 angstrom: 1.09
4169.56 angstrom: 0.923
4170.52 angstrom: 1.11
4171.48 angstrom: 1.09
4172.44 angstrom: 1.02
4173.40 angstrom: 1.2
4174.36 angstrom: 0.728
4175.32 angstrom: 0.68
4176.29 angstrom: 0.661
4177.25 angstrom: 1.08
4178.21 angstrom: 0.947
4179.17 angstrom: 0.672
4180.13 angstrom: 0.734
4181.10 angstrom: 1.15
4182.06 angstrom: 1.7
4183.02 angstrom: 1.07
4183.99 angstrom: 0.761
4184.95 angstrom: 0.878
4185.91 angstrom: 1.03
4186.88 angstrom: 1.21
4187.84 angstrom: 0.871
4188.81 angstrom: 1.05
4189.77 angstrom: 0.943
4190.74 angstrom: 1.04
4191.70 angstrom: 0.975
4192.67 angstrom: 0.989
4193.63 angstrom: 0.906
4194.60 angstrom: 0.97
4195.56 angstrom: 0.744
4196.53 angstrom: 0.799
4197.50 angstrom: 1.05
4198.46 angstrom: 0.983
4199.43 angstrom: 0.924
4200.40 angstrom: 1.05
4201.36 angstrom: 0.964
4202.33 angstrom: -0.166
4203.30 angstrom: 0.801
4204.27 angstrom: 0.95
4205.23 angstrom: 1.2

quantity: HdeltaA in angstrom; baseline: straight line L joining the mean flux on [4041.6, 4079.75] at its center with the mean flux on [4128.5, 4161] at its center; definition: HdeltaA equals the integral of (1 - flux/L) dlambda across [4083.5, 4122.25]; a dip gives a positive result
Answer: 4.7 angstrom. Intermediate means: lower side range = 0.981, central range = 0.889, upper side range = 1.04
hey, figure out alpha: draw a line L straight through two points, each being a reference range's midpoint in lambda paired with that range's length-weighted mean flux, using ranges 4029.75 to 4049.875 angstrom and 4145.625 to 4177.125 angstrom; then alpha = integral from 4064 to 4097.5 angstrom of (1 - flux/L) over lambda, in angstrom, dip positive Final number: 1.5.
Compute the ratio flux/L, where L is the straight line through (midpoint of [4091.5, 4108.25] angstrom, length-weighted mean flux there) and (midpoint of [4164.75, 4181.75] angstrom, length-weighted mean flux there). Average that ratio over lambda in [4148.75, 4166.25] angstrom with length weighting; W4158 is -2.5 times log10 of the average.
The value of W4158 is -0.17 mag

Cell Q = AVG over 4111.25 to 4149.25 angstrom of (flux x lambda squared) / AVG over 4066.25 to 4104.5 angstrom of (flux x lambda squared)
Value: 1.11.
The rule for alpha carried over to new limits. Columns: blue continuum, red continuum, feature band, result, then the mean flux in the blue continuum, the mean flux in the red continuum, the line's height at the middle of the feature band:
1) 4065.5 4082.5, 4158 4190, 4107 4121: 0.3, 0.947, 0.982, 0.961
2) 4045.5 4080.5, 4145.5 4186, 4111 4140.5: 0.3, 0.983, 1.01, 0.997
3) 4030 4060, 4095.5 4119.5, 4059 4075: -0.8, 0.997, 0.866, 0.951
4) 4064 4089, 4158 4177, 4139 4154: -0.9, 0.967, 0.964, 0.965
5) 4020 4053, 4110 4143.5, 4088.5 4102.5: 2.2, 1.01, 0.976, 0.987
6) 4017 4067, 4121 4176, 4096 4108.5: 2.8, 1.01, 1.01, 1.01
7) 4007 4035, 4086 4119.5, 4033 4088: -0.8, 1.06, 0.889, 0.977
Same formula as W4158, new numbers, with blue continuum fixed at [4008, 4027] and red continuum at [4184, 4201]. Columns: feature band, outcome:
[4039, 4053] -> 0.08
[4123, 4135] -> -0.03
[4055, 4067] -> 0.08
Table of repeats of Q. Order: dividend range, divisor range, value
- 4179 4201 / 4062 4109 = 1.13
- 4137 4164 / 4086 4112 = 1.24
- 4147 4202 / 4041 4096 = 1.06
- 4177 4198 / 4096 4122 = 1.18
